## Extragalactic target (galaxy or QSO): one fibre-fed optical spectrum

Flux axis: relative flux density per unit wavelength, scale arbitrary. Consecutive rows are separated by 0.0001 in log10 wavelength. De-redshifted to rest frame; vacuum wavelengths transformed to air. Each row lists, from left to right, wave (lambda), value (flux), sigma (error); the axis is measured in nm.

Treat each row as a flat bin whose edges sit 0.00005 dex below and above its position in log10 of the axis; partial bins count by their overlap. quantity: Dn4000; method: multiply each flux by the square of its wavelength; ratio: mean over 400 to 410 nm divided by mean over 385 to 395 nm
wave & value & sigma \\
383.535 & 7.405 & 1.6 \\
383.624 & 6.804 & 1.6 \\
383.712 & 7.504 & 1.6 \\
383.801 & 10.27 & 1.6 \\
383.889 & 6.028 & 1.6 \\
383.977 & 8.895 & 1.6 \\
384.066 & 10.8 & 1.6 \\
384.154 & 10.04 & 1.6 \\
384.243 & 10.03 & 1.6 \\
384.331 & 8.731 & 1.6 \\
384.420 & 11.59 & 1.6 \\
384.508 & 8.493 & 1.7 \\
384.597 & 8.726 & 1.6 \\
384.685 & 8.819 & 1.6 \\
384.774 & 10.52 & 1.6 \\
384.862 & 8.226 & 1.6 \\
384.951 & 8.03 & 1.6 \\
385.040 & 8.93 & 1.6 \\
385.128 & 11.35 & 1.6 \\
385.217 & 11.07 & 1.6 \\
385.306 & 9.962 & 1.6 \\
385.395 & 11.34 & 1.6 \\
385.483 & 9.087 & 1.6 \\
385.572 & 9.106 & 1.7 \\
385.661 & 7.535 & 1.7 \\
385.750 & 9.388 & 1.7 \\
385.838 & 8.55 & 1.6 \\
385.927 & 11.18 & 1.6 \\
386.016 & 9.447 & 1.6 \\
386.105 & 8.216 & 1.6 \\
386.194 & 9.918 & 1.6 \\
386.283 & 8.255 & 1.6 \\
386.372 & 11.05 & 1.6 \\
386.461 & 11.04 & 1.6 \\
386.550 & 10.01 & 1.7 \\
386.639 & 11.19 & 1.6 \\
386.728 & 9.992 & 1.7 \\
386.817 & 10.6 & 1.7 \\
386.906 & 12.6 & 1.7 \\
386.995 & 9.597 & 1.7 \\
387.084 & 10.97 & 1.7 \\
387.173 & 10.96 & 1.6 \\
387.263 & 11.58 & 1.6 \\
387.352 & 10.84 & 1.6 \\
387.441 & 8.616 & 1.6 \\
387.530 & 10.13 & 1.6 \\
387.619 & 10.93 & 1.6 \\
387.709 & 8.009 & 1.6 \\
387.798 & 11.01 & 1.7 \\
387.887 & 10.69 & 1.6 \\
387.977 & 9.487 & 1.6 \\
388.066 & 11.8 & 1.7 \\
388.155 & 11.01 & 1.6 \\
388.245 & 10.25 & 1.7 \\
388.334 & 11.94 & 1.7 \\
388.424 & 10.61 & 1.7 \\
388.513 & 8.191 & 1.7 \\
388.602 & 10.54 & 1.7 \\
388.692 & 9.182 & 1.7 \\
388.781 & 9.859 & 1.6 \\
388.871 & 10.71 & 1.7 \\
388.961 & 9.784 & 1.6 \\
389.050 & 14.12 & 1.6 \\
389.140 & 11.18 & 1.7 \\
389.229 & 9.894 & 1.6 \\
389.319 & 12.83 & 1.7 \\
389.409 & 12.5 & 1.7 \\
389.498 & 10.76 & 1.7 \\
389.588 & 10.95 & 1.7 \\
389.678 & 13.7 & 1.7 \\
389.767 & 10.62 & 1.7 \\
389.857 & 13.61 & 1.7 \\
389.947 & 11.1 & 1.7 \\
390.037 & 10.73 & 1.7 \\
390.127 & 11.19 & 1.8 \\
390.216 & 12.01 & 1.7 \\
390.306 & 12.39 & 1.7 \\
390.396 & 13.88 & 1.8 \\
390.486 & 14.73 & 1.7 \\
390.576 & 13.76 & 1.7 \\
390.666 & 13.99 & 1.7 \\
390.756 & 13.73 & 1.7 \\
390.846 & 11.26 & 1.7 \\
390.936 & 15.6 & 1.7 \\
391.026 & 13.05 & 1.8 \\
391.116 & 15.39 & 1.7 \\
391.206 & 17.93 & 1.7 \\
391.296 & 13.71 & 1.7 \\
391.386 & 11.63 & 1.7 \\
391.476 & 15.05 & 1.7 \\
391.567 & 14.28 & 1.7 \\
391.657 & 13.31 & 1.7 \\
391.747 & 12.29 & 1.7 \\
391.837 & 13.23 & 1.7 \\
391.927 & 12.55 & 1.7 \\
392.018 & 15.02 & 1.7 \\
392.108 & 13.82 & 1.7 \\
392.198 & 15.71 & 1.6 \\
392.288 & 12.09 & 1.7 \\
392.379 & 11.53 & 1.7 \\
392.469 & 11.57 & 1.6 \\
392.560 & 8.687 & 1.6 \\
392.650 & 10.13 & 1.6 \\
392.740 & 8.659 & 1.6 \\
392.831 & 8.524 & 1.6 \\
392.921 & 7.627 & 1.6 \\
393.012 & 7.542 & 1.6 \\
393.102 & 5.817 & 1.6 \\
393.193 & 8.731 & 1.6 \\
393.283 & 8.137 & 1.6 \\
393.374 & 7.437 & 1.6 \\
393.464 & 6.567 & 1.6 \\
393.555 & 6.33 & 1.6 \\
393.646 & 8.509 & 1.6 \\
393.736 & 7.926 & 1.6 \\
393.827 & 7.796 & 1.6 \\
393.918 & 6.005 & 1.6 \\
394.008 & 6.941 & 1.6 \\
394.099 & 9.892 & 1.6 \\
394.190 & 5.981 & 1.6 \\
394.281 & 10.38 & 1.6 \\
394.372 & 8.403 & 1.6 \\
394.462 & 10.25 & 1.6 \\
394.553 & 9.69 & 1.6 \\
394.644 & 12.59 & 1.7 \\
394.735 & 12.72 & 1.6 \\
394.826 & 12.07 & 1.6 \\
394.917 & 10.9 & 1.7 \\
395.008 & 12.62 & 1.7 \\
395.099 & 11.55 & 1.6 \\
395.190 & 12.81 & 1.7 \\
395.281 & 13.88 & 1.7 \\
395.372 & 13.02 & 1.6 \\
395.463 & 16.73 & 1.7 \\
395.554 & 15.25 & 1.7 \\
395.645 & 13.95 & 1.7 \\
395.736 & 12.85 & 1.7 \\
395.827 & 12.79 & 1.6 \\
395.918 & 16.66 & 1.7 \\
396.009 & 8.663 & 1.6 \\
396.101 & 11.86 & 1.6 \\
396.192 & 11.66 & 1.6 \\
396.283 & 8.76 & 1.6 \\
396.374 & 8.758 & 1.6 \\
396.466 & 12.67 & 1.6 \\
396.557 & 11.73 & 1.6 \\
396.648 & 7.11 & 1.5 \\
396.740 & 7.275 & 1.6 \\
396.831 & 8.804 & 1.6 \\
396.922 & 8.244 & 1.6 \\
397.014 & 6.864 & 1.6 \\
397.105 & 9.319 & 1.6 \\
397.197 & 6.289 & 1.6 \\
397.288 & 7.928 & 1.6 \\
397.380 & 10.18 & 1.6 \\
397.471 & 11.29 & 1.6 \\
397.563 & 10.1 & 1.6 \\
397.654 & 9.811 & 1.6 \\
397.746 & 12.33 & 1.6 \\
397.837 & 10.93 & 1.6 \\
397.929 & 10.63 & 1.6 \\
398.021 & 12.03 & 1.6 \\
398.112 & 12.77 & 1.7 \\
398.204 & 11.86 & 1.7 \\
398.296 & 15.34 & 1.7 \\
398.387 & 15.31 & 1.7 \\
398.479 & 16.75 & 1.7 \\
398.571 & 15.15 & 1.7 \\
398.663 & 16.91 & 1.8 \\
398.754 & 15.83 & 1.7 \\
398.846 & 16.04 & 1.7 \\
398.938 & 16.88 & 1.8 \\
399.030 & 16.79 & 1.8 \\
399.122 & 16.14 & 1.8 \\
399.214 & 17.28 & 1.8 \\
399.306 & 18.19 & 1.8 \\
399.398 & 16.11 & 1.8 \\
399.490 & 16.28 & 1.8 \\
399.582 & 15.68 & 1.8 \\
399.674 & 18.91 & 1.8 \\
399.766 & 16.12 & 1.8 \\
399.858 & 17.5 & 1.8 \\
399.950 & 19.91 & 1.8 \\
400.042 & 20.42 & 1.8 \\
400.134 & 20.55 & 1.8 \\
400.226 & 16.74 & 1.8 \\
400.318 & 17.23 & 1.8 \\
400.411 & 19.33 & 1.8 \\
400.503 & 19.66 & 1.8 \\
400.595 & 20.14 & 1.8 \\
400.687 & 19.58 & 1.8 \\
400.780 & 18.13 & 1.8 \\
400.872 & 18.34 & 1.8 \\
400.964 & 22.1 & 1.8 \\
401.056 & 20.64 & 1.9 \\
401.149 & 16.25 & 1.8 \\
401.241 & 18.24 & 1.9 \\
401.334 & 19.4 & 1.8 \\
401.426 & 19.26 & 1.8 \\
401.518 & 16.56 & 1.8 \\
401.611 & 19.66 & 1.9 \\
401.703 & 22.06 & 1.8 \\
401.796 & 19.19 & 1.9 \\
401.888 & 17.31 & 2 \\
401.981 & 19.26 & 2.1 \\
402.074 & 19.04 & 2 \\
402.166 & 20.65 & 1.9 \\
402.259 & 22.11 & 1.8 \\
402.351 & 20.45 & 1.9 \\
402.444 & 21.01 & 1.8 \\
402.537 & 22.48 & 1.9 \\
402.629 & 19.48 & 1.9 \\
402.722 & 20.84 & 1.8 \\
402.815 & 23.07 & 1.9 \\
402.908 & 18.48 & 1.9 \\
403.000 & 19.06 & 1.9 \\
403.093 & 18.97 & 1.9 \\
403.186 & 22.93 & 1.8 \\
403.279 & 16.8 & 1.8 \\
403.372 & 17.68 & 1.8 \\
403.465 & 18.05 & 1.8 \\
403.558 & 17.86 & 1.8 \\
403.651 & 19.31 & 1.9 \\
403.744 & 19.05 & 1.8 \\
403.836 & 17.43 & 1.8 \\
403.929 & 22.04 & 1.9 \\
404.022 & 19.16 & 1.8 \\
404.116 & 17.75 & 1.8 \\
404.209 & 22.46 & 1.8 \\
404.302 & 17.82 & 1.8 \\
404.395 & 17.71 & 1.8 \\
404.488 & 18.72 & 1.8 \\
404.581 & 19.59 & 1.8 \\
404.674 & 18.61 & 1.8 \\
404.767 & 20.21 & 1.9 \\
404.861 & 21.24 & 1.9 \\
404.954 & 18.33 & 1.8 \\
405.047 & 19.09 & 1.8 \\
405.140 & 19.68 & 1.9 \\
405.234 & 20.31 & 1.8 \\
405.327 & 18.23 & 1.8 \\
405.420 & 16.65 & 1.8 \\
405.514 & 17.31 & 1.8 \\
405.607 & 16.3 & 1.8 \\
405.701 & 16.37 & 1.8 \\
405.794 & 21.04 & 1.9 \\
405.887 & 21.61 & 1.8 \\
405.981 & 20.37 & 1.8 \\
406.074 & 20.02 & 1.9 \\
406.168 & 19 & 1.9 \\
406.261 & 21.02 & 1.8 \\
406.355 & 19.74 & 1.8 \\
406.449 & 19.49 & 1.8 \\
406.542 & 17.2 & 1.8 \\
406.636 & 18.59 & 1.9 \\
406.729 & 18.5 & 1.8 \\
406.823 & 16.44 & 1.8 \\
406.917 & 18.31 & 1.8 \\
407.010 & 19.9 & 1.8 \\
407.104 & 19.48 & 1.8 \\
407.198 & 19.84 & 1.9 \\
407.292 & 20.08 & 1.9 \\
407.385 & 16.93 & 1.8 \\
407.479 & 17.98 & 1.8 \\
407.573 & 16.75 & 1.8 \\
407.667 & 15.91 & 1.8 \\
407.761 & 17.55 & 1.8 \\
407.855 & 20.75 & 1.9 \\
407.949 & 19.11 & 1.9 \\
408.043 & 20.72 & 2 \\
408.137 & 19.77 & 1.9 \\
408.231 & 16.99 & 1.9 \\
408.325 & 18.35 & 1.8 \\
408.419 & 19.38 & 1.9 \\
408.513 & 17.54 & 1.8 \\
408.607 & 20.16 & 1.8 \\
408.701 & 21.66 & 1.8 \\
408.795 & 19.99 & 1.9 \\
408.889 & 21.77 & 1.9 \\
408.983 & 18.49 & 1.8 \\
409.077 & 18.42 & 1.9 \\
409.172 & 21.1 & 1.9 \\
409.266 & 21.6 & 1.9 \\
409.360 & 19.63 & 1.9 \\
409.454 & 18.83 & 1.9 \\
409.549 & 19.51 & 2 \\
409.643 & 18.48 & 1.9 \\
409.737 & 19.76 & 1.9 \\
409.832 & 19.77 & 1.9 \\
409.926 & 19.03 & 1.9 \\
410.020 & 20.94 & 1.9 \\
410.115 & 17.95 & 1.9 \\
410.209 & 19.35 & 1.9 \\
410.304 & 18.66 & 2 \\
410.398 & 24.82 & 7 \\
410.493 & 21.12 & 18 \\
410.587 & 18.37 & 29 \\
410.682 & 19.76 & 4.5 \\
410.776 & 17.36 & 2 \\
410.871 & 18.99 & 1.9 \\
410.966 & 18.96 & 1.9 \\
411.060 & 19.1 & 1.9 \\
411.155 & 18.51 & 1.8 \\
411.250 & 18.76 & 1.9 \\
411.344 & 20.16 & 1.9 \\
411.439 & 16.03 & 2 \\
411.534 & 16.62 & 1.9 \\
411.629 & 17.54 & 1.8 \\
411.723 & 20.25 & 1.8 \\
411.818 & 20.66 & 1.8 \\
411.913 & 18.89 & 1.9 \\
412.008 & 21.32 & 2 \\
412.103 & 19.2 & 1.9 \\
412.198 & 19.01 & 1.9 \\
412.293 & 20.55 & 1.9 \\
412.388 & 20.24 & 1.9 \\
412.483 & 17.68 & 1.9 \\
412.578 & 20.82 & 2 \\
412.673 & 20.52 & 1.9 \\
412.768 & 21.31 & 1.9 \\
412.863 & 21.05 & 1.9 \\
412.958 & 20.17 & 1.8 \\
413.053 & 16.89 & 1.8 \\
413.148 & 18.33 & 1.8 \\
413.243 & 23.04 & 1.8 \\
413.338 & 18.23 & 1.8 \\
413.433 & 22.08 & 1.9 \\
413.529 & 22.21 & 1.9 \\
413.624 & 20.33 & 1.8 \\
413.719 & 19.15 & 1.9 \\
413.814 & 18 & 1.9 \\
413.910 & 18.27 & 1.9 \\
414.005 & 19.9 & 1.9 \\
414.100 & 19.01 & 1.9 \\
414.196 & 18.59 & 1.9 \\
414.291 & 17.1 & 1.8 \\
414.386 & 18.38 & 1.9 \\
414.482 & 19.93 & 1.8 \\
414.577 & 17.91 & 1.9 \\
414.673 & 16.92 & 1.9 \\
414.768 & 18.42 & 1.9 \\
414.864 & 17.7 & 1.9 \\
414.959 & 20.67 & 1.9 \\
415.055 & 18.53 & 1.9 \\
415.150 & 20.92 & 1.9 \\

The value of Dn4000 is 1.92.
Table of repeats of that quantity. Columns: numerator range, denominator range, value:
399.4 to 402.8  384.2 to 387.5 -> 2.10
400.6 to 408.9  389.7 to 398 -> 1.83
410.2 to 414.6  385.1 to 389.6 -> 2.12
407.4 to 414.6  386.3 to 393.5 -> 1.90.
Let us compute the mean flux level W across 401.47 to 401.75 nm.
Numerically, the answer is 19.4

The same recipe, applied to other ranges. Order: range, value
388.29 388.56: 10.3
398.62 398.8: 16.4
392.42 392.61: 10.2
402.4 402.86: 21.4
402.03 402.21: 19.9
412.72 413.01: 20.8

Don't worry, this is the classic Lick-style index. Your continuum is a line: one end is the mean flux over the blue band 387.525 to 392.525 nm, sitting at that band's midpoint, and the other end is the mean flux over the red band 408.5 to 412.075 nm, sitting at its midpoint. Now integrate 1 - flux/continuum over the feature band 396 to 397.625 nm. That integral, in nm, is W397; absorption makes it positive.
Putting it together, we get 0.59 nm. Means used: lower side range 12.2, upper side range 19.5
